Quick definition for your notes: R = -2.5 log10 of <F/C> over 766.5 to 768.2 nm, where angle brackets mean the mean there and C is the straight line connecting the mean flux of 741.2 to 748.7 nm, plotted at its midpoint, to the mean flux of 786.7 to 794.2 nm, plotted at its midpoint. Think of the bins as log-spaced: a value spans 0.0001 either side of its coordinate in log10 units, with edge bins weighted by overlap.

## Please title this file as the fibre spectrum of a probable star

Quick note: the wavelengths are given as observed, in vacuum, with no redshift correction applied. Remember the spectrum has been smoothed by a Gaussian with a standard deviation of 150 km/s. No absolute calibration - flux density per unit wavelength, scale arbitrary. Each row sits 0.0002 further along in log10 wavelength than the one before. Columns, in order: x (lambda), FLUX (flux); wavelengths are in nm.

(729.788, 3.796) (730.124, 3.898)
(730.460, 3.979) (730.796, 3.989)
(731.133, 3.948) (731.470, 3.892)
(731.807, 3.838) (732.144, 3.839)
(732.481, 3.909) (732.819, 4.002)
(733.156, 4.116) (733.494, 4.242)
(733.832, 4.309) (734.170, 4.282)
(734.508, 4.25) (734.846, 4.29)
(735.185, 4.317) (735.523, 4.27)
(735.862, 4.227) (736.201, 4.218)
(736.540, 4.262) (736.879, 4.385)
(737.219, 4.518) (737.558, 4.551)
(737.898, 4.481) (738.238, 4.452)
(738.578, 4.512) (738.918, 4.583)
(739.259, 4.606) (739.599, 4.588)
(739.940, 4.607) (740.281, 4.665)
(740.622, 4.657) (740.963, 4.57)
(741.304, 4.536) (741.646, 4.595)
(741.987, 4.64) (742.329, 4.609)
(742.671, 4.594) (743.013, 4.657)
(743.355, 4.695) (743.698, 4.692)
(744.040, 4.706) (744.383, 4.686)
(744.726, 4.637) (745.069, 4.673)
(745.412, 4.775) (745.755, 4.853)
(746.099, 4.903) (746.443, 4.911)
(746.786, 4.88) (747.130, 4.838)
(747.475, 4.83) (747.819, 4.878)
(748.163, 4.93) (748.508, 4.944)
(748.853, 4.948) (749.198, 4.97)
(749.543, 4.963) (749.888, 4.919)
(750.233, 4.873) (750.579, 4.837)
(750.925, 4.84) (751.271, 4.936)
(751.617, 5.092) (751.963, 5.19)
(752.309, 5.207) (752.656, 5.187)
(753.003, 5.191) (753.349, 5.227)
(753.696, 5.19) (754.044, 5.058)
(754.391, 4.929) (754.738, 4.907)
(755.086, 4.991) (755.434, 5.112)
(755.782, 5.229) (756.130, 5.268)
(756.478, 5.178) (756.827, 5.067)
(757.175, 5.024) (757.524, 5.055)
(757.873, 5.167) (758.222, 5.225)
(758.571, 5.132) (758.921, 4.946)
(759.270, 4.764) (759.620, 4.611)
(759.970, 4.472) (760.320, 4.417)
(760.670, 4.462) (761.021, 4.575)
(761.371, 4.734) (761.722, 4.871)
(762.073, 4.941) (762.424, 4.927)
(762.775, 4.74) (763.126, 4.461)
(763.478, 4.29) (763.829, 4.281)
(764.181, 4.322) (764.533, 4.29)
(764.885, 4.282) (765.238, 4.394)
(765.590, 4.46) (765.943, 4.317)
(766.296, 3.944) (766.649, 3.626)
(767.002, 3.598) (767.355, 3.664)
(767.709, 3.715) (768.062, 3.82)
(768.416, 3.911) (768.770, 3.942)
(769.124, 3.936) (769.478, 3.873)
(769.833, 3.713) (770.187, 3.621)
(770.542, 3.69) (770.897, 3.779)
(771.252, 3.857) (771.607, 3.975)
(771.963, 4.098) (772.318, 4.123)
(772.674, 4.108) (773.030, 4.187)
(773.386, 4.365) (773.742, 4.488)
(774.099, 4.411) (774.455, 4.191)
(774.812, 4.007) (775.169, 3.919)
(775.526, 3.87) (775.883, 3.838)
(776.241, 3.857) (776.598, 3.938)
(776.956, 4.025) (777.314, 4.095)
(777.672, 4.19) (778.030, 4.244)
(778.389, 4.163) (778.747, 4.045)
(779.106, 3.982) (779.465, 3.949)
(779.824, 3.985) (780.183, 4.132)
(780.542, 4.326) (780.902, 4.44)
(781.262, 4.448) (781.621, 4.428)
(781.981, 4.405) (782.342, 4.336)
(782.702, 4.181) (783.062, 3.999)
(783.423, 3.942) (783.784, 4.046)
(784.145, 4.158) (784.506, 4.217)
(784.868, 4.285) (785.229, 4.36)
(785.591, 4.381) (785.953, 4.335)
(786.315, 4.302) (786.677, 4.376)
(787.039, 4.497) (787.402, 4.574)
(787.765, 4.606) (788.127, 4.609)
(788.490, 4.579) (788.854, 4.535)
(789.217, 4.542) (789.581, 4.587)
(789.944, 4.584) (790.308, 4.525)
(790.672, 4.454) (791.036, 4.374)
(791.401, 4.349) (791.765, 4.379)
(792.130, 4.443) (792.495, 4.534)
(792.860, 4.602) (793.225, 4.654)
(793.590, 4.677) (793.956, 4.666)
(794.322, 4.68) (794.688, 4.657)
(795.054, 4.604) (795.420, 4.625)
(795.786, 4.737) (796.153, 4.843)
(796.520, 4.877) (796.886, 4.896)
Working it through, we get 0.25 mag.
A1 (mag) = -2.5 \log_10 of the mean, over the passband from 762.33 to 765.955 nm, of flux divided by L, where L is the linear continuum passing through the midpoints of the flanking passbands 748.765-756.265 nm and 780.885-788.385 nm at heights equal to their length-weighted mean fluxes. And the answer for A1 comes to 0.09 mag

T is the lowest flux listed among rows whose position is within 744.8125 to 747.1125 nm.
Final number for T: 4.673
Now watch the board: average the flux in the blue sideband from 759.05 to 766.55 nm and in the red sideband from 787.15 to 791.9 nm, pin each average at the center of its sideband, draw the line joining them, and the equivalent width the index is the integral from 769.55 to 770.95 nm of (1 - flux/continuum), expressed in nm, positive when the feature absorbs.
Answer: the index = 0.25 nm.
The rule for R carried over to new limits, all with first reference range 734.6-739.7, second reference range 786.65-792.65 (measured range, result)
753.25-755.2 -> -0.138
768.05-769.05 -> 0.146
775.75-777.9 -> 0.124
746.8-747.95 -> -0.098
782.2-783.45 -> 0.091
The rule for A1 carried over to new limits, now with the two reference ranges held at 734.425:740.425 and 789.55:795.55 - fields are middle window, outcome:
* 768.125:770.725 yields 0.18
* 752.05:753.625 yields -0.17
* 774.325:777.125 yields 0.15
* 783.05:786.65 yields 0.08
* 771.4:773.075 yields 0.11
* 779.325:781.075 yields 0.09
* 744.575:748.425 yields -0.09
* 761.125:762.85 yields -0.08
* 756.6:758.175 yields -0.14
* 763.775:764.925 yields 0.05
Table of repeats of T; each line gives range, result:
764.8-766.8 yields 3.626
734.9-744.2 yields 4.218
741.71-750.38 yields 4.594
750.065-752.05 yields 4.837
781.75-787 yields 3.942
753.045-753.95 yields 5.19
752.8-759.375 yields 4.764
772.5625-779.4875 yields 3.838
